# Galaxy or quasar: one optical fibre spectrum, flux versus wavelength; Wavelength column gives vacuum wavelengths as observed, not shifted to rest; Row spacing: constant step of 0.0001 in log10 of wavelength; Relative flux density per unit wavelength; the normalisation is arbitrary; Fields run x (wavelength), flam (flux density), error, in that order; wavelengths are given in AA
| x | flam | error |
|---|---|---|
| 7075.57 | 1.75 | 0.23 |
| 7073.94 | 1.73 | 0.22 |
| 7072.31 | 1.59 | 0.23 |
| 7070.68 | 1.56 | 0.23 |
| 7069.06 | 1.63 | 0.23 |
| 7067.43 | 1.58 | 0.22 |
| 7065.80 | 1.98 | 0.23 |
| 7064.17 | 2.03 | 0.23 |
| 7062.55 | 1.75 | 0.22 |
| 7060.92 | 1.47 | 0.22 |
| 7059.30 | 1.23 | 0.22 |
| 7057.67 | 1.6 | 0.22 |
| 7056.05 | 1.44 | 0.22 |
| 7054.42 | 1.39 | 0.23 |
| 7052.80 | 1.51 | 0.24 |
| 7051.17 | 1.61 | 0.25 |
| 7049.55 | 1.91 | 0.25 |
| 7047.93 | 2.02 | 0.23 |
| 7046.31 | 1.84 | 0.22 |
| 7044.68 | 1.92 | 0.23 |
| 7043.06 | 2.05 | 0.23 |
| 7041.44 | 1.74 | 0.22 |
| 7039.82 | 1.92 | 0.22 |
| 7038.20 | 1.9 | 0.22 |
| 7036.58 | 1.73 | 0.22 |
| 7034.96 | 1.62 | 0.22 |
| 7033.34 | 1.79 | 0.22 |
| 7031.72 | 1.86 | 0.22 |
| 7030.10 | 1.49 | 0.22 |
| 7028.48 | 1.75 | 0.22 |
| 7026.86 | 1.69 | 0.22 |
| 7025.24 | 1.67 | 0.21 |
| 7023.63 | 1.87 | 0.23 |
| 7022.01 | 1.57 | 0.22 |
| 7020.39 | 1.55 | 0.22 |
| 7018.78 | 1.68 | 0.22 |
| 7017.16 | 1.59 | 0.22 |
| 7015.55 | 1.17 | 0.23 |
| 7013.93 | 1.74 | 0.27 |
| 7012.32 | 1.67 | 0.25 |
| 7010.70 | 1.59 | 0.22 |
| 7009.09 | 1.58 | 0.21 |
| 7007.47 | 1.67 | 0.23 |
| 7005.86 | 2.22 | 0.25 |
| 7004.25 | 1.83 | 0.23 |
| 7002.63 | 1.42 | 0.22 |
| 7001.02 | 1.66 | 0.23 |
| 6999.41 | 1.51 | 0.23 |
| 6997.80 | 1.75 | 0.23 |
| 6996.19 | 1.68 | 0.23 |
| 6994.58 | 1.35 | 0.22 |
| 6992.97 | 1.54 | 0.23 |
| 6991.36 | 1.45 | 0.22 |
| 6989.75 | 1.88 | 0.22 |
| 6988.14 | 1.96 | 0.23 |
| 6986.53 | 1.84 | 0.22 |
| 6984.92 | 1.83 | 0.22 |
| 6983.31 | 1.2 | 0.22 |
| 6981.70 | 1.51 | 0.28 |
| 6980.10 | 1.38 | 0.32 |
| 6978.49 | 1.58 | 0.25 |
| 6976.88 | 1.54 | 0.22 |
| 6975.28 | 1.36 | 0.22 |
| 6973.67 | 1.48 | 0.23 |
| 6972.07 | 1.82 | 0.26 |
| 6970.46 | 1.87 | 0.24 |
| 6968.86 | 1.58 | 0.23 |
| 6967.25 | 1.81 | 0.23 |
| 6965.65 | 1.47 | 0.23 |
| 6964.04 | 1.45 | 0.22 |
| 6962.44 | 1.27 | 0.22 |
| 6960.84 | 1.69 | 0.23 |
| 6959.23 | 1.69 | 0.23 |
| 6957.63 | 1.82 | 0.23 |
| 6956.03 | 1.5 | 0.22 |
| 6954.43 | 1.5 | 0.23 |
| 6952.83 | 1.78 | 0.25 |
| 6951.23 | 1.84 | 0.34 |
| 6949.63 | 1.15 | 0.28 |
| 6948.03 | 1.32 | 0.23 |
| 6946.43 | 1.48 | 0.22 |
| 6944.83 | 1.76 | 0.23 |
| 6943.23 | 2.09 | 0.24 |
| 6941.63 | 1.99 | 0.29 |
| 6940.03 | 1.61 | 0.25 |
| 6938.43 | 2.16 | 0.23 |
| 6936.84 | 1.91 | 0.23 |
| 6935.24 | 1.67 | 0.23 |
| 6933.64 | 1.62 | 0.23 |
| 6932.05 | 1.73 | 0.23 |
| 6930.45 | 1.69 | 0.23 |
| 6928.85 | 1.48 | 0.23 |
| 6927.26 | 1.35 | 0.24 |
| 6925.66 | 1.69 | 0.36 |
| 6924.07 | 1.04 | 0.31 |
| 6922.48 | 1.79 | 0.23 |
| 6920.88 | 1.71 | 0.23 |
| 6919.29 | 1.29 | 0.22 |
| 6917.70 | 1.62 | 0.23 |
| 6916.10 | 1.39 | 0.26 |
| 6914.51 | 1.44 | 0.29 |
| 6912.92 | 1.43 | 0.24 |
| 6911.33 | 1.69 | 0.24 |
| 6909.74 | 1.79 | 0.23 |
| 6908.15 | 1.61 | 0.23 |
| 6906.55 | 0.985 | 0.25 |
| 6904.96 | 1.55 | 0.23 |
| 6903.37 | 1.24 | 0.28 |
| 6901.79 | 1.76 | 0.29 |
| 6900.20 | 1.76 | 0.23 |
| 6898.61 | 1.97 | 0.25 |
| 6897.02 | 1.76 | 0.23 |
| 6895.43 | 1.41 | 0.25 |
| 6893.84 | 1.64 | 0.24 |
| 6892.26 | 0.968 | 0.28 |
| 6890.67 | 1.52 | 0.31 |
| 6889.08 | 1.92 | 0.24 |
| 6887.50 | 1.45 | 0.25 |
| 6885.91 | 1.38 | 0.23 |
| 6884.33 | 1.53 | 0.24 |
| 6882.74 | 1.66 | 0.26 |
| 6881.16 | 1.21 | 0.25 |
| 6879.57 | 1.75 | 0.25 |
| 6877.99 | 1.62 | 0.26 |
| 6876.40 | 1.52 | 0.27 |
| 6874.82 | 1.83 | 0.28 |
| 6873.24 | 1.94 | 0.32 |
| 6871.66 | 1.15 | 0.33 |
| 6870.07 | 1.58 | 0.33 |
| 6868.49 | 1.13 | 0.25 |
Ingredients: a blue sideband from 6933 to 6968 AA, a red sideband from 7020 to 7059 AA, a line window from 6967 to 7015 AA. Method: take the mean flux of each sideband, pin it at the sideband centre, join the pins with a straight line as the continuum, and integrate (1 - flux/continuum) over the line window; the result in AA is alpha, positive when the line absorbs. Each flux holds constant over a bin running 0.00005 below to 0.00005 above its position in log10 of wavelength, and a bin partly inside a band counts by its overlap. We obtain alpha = 1.44 AA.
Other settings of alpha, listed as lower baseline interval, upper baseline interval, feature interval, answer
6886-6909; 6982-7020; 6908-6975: -1.7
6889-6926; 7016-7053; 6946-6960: 0.4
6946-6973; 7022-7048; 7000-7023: 1.2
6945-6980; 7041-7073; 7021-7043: -1.2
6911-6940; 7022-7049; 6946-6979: 1.8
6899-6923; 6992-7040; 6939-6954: -0.8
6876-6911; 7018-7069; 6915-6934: 0.6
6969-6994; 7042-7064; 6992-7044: -1.0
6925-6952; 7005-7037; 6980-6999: 0.6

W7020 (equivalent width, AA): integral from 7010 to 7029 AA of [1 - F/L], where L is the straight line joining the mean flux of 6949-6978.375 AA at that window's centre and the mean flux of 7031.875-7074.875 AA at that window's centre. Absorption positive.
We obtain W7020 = 0.5 AA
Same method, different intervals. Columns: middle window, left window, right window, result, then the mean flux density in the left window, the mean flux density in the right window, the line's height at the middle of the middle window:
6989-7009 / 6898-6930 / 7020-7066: -0.1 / 1.53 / 1.72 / 1.65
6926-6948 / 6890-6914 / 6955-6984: -2.4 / 1.54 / 1.56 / 1.55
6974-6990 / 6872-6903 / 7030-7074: 0.7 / 1.6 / 1.71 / 1.66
